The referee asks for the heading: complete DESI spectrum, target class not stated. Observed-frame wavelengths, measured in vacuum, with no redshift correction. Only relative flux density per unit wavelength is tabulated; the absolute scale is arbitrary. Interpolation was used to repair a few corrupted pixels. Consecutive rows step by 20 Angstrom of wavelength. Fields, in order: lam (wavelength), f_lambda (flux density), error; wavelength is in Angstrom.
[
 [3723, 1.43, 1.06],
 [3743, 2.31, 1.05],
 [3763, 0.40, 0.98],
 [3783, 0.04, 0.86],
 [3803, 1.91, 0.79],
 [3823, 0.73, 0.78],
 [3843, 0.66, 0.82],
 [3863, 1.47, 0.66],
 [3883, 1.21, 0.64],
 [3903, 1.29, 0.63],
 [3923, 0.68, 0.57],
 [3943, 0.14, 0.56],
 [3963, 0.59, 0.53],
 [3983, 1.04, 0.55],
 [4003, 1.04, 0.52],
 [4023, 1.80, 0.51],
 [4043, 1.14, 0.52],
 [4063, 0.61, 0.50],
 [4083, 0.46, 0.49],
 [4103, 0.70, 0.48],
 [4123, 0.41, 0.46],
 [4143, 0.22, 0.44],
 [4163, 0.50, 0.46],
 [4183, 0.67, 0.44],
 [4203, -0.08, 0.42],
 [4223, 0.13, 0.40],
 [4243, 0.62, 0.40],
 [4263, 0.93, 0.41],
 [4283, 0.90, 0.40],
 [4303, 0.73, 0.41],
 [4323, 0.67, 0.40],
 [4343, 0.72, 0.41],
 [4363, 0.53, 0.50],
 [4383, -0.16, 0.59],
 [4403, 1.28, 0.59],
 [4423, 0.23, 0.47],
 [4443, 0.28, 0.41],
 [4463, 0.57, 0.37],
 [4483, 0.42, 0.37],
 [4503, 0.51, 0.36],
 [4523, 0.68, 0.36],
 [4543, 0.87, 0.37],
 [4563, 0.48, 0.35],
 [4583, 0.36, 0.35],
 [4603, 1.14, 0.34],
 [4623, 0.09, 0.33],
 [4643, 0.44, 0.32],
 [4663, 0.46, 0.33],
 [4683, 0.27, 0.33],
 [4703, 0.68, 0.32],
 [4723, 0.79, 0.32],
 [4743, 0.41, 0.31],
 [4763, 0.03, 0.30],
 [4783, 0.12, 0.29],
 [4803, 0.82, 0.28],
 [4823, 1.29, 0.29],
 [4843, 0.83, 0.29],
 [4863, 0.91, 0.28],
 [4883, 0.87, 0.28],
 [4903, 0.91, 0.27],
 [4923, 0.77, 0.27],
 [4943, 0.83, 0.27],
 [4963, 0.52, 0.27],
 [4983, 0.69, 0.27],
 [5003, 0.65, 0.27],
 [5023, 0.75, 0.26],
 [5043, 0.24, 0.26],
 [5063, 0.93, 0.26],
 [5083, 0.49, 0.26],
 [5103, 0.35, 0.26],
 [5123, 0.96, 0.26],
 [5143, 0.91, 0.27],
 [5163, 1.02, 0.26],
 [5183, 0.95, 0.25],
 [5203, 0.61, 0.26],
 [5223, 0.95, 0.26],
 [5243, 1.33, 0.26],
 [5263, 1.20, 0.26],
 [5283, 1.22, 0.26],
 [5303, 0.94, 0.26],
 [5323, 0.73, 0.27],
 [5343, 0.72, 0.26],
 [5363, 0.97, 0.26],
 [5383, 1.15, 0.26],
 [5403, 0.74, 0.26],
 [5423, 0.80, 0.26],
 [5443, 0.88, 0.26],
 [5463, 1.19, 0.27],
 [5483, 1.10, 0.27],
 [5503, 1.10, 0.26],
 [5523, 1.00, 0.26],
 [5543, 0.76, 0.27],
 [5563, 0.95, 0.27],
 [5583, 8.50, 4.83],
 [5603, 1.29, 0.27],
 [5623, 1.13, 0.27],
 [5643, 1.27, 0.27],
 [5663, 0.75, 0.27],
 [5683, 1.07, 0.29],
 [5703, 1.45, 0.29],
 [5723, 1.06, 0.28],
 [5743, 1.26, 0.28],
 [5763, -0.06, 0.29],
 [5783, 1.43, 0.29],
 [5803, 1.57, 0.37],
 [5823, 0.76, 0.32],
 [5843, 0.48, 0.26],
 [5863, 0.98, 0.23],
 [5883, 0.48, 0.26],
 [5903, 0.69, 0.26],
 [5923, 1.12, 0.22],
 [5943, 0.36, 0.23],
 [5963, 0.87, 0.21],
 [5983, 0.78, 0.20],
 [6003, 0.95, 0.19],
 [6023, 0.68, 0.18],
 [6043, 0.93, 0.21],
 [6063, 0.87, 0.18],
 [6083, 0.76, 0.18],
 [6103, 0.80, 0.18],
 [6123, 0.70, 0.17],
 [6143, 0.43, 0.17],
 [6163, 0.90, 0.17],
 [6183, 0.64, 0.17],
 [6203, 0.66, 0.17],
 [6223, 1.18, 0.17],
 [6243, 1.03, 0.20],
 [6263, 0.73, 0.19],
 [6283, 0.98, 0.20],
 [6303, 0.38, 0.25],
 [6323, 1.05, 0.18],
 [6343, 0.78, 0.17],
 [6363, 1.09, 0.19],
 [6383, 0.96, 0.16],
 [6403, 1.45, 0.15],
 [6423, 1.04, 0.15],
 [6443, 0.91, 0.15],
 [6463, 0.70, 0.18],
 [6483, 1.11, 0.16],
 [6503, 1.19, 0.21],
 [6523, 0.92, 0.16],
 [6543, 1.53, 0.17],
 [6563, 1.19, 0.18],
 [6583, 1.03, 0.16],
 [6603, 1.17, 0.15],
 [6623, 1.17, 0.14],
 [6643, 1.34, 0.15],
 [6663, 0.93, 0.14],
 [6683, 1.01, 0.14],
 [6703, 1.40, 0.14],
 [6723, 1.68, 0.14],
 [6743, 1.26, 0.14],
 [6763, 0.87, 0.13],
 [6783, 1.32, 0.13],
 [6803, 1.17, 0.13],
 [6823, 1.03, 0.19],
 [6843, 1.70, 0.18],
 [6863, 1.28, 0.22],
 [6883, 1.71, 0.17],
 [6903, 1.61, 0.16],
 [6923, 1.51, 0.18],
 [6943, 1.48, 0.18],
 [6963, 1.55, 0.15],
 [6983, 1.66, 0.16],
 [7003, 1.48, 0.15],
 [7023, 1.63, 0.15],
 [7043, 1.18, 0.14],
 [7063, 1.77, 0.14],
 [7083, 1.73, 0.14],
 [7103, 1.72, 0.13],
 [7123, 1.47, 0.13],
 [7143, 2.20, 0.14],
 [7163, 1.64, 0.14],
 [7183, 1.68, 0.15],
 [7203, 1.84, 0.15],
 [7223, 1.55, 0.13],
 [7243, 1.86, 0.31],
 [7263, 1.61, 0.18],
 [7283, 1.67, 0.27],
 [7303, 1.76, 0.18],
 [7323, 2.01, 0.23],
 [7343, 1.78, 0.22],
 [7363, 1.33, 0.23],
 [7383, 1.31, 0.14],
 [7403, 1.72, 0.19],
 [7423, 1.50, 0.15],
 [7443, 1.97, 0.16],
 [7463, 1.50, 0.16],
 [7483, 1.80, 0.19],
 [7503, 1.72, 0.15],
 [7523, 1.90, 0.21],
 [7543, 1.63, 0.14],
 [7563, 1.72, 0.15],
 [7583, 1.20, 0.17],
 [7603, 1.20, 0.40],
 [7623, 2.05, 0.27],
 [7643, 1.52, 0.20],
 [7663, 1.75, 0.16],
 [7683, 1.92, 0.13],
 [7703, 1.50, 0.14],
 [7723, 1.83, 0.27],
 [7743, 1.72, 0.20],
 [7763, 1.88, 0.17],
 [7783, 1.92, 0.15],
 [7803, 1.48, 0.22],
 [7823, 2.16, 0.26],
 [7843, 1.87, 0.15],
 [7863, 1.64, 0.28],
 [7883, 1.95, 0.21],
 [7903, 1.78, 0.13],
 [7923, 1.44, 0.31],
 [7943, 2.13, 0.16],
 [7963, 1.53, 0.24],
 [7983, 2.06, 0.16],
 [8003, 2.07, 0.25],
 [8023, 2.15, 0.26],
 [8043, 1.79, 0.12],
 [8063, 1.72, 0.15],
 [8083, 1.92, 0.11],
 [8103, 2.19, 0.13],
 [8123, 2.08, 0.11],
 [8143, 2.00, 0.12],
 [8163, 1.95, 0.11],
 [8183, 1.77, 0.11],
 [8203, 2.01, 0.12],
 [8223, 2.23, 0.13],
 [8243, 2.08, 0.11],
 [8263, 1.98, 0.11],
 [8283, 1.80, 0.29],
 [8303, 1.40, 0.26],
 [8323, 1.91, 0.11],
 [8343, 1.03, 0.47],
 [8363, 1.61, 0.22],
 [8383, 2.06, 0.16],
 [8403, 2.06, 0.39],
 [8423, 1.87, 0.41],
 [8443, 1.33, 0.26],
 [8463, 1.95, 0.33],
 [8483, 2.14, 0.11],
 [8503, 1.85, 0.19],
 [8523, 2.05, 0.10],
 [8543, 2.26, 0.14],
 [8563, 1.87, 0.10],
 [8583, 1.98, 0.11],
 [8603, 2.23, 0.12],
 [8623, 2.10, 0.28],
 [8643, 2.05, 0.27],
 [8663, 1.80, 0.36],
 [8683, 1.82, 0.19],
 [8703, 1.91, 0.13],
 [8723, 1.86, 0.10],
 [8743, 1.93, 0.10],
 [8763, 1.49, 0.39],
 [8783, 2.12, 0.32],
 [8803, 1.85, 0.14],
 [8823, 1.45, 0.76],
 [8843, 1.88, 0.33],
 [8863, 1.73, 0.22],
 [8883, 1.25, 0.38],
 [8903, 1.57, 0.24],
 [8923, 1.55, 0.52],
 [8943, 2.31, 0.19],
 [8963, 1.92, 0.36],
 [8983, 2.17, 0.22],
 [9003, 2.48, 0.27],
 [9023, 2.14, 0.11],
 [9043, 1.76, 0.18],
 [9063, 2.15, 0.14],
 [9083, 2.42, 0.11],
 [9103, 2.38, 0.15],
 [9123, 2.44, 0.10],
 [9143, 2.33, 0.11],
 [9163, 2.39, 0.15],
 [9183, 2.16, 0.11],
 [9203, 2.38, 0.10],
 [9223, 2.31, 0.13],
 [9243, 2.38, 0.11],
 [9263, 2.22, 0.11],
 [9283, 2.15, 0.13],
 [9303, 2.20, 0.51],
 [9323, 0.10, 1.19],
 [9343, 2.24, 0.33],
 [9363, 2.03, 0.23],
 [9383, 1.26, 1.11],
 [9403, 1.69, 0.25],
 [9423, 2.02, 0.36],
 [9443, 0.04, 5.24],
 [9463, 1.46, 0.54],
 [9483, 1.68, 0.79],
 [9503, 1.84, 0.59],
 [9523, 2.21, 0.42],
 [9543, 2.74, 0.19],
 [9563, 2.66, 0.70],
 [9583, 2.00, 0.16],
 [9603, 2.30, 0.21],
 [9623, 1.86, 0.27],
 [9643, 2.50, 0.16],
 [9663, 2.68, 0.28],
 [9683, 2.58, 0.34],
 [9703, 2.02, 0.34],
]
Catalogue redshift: 0.718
